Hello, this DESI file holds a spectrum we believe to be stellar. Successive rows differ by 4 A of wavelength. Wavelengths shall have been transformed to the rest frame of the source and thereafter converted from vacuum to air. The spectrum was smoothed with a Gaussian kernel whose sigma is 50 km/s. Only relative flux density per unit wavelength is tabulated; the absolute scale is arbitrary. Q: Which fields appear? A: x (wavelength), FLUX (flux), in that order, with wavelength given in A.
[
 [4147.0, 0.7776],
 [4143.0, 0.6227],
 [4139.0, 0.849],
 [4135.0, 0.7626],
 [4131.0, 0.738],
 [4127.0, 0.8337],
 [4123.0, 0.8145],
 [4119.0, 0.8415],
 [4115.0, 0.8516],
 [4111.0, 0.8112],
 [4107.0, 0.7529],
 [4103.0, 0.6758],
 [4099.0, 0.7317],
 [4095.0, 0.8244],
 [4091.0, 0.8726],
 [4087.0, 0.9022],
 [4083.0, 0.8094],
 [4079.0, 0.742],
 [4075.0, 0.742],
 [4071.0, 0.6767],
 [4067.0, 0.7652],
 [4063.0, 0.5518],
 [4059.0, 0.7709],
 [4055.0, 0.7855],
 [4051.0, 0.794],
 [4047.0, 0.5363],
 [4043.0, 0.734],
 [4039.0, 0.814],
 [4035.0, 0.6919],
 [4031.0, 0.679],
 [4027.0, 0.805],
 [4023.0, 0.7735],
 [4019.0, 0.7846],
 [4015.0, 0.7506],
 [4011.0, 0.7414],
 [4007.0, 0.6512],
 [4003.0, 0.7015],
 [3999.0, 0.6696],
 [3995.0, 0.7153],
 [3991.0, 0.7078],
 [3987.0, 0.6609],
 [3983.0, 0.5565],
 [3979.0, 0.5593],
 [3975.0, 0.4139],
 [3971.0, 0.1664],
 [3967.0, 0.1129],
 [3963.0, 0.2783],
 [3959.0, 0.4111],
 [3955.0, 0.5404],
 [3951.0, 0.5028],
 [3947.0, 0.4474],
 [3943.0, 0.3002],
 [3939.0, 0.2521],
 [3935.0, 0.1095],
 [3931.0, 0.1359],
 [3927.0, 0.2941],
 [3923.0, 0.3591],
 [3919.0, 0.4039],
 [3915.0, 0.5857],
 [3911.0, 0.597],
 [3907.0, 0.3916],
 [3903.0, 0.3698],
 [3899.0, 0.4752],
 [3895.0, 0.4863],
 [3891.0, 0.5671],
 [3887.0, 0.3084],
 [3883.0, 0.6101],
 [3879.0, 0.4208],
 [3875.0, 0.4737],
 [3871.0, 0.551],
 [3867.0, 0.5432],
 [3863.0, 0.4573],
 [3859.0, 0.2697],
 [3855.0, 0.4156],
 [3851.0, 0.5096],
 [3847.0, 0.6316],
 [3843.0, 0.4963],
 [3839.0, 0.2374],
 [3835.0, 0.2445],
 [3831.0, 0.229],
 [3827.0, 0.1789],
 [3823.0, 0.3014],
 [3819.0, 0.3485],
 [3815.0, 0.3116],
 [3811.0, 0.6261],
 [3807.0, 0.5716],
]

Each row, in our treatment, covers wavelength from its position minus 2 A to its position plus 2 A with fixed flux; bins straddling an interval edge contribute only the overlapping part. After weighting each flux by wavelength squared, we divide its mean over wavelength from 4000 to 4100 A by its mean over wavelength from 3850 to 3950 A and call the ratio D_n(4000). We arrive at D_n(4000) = 1.95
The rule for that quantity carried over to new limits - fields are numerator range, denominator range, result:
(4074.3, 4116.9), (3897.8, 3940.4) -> 2.41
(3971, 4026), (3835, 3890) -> 1.55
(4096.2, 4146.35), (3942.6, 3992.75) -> 1.91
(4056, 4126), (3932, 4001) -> 1.90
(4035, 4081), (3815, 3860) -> 2.28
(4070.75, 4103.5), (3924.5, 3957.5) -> 2.60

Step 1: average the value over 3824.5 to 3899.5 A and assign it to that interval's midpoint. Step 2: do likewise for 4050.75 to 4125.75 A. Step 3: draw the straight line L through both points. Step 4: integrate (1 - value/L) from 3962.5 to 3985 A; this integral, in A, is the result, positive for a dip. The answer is 9.3 A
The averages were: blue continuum 0.425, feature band 0.353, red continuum 0.775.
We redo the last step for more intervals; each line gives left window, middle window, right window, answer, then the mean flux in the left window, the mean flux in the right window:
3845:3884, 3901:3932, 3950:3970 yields 1.1 A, 0.485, 0.352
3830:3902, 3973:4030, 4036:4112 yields -2.9 A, 0.442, 0.751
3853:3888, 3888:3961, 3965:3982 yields -2.3 A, 0.454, 0.327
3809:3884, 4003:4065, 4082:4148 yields -4.4 A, 0.411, 0.792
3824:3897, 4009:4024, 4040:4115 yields -2.3 A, 0.422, 0.752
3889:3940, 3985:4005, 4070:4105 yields -4.2 A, 0.389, 0.778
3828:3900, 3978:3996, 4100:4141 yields -1.0 A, 0.436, 0.792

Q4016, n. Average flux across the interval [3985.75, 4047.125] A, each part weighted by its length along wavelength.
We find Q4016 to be 0.72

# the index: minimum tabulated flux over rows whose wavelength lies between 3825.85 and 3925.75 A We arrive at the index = 0.1789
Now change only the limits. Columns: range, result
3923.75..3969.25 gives 0.1095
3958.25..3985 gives 0.1129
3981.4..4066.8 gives 0.5363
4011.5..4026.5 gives 0.7506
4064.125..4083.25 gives 0.6767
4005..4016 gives 0.6512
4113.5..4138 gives 0.738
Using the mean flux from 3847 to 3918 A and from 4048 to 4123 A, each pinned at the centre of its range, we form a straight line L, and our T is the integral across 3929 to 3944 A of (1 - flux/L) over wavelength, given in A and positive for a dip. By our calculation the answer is 9.8 A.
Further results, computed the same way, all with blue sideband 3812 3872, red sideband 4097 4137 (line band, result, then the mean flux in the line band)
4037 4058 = -1.66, 0.735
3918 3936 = 8.66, 0.261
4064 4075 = 0.05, 0.709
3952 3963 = 2.14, 0.442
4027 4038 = -1.00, 0.719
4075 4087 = -1.01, 0.791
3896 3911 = 0.97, 0.442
